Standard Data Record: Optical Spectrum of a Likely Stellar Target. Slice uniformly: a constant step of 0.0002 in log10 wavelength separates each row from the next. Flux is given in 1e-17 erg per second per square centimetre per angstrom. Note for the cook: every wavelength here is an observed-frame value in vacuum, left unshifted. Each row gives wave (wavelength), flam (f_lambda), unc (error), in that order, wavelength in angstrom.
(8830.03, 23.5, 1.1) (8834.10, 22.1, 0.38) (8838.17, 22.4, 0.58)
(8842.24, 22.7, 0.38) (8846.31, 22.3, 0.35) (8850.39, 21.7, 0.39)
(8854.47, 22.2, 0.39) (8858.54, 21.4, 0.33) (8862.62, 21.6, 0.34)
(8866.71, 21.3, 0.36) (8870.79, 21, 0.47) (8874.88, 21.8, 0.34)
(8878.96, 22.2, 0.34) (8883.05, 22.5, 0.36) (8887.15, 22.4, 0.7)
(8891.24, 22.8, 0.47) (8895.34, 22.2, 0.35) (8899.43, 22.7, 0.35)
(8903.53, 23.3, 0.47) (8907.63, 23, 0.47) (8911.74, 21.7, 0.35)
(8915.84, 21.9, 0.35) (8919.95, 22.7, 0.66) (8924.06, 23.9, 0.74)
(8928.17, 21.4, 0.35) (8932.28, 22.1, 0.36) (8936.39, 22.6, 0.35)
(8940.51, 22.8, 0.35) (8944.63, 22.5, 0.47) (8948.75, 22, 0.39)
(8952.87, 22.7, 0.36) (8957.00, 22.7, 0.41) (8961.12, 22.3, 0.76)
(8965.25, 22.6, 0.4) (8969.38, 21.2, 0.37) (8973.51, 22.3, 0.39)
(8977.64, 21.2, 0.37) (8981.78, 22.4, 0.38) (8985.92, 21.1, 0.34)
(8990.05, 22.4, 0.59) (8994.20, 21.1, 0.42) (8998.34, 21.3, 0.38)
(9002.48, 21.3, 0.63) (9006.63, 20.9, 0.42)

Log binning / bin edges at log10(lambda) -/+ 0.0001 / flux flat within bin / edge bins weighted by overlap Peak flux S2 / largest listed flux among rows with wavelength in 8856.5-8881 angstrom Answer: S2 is 22.2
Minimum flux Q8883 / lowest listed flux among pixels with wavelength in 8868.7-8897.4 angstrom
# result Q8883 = 21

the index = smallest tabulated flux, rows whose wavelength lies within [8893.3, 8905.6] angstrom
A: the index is 22.2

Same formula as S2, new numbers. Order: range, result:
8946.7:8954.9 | 22.7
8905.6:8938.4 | 23.9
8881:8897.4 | 22.8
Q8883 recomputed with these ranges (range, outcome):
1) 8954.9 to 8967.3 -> 22.3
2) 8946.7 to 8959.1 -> 22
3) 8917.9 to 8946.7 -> 21.4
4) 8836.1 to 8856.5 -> 21.7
